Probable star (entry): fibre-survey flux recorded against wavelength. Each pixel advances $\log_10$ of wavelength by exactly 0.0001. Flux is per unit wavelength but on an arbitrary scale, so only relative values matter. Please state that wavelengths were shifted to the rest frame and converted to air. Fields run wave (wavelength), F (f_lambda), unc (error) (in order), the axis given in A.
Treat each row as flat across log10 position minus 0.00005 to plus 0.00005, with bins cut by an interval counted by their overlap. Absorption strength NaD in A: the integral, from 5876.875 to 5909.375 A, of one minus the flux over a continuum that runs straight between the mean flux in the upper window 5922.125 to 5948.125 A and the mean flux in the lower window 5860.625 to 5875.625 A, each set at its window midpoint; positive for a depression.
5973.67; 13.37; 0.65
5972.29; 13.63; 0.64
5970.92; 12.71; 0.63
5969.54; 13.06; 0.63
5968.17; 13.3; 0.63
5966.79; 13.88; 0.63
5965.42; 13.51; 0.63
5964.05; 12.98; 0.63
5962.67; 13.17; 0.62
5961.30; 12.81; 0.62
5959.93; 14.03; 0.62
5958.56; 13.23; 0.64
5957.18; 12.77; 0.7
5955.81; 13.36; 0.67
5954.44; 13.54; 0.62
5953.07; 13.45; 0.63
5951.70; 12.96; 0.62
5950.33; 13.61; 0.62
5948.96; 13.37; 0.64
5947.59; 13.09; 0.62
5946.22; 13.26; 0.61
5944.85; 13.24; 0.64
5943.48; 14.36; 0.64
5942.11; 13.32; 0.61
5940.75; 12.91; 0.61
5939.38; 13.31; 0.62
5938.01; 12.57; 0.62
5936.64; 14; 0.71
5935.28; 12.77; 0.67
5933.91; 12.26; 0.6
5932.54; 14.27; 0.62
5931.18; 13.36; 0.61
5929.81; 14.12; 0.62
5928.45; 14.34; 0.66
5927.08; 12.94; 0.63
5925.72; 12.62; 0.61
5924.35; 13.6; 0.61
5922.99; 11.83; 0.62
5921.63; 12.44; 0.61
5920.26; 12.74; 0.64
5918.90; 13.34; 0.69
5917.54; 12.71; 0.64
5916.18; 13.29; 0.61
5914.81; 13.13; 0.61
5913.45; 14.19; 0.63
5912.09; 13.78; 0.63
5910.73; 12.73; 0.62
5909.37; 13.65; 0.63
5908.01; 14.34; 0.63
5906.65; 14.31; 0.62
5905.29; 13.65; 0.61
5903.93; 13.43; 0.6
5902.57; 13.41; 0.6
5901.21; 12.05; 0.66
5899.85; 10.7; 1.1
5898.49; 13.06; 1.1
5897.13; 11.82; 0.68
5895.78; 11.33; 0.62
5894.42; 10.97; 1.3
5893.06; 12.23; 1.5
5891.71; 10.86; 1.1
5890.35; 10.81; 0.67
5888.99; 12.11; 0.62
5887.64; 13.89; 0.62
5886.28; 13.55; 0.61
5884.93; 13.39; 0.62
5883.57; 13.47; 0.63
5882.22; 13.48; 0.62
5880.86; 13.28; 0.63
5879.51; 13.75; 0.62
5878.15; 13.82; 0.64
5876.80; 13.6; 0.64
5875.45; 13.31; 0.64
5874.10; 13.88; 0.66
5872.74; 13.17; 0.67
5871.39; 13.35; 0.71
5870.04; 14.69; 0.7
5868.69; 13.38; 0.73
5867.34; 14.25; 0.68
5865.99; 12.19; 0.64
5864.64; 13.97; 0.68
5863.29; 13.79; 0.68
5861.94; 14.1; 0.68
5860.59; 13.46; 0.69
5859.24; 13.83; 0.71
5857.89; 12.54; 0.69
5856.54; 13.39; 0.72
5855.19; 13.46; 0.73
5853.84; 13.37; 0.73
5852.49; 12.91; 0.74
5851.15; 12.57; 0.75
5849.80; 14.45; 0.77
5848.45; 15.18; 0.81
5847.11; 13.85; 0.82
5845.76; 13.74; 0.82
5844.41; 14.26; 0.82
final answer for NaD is 1.7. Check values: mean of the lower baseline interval 13.6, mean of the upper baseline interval 13.3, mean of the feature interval 12.8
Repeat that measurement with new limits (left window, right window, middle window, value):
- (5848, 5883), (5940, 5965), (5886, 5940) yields 2.1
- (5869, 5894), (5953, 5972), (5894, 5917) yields 0.4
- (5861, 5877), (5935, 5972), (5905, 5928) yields 0.3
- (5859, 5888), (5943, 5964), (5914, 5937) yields 0.5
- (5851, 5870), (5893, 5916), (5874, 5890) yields -0.3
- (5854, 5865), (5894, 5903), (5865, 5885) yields -1.0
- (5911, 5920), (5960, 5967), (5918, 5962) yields 0.3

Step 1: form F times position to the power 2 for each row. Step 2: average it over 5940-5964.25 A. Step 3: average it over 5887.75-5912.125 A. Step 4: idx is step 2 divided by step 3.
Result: 1.08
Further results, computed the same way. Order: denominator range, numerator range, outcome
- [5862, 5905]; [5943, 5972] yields 1.05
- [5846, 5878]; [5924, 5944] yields 1.01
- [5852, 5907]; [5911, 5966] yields 1.04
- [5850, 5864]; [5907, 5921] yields 1.02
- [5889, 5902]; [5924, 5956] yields 1.17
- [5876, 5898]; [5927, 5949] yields 1.08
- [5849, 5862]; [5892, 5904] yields 0.91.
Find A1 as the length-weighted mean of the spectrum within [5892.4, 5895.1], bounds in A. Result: 11.6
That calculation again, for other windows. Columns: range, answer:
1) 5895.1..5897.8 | 11.6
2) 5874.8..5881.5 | 13.6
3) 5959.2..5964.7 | 13.3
